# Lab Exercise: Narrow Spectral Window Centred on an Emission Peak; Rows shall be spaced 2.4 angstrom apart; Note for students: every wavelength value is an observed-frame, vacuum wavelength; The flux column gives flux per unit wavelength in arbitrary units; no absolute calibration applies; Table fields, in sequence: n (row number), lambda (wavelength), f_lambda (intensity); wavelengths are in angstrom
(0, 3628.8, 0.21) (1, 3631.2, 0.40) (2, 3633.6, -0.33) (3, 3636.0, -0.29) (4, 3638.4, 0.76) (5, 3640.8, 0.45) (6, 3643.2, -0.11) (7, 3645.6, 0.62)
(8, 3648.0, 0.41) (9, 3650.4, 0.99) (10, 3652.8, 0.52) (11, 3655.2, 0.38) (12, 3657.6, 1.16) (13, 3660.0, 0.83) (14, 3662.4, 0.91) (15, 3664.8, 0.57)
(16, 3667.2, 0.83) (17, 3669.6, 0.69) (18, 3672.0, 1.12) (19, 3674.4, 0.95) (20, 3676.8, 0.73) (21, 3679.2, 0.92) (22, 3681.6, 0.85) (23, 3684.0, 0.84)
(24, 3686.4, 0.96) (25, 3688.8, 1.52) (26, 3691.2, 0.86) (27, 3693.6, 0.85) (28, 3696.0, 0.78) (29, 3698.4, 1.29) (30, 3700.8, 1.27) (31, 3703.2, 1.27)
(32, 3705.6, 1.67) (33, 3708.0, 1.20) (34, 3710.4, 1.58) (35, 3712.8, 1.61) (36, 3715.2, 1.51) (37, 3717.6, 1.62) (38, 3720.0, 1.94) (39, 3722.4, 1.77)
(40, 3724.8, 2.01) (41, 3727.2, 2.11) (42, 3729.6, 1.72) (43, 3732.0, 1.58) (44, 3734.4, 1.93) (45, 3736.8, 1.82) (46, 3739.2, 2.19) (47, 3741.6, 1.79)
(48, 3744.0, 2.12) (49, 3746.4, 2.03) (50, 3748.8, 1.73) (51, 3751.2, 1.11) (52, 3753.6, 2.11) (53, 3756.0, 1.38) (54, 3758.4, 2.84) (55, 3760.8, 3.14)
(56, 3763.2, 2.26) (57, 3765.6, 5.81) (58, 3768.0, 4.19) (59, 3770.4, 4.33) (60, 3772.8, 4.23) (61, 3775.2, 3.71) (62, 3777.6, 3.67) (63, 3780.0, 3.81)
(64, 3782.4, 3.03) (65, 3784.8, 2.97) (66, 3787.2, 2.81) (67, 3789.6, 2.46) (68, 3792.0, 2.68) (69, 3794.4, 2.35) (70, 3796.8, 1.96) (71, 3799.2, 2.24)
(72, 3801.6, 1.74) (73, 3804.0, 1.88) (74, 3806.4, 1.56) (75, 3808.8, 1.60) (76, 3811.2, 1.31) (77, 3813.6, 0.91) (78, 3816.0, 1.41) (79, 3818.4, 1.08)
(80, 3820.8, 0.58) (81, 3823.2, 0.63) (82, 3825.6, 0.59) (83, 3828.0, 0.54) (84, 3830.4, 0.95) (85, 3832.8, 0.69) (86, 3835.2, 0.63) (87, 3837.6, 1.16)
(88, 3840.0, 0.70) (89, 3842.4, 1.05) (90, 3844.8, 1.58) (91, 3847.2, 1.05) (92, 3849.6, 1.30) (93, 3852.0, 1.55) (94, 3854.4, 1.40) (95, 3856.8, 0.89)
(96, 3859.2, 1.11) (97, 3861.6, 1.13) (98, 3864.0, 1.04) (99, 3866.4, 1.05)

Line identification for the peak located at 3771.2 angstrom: Lyman alpha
